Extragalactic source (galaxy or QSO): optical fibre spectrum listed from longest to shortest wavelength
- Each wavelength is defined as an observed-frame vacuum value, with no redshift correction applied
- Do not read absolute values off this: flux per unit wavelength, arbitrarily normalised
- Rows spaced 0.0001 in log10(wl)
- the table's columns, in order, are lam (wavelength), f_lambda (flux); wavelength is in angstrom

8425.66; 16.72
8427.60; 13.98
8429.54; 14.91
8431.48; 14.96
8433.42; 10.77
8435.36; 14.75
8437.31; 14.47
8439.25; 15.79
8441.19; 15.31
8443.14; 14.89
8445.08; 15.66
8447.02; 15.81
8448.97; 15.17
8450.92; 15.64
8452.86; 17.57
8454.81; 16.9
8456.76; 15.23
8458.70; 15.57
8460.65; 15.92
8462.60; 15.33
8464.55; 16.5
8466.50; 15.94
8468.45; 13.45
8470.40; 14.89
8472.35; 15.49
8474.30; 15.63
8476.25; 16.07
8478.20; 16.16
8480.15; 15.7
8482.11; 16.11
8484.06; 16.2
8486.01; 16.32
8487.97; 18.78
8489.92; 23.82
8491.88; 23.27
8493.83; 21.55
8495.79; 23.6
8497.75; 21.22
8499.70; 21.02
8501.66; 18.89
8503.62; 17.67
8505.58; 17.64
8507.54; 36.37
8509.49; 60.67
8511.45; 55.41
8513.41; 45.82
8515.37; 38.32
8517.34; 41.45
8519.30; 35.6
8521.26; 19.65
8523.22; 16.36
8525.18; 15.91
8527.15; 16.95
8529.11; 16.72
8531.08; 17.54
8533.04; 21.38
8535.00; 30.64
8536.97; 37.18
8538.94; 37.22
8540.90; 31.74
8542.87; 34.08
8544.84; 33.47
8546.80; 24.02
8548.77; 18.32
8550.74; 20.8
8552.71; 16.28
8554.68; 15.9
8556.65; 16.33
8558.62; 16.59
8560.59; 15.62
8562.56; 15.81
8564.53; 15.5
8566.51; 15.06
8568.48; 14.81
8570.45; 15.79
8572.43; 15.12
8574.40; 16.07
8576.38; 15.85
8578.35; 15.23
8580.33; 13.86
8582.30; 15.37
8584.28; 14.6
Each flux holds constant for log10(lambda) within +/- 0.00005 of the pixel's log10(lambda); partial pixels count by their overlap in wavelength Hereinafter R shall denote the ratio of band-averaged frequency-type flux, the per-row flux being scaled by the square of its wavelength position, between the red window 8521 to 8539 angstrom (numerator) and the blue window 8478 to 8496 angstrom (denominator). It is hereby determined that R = 1.2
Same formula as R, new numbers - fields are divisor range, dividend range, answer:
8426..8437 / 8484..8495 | 1.47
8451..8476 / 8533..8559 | 1.66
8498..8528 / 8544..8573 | 0.60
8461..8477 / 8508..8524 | 2.58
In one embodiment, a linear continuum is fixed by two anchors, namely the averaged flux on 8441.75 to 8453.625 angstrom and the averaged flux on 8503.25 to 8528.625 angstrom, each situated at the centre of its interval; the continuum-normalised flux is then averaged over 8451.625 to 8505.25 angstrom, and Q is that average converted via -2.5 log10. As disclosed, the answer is 0.287 mag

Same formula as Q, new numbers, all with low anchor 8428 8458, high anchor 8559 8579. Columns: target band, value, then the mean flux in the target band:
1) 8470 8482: -0.032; 15.7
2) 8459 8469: -0.020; 15.5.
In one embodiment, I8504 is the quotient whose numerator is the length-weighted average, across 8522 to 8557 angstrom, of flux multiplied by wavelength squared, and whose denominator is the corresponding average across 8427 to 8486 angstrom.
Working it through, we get 1.56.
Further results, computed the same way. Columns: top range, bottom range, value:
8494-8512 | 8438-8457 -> 1.88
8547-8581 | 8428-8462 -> 1.10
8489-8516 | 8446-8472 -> 1.95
